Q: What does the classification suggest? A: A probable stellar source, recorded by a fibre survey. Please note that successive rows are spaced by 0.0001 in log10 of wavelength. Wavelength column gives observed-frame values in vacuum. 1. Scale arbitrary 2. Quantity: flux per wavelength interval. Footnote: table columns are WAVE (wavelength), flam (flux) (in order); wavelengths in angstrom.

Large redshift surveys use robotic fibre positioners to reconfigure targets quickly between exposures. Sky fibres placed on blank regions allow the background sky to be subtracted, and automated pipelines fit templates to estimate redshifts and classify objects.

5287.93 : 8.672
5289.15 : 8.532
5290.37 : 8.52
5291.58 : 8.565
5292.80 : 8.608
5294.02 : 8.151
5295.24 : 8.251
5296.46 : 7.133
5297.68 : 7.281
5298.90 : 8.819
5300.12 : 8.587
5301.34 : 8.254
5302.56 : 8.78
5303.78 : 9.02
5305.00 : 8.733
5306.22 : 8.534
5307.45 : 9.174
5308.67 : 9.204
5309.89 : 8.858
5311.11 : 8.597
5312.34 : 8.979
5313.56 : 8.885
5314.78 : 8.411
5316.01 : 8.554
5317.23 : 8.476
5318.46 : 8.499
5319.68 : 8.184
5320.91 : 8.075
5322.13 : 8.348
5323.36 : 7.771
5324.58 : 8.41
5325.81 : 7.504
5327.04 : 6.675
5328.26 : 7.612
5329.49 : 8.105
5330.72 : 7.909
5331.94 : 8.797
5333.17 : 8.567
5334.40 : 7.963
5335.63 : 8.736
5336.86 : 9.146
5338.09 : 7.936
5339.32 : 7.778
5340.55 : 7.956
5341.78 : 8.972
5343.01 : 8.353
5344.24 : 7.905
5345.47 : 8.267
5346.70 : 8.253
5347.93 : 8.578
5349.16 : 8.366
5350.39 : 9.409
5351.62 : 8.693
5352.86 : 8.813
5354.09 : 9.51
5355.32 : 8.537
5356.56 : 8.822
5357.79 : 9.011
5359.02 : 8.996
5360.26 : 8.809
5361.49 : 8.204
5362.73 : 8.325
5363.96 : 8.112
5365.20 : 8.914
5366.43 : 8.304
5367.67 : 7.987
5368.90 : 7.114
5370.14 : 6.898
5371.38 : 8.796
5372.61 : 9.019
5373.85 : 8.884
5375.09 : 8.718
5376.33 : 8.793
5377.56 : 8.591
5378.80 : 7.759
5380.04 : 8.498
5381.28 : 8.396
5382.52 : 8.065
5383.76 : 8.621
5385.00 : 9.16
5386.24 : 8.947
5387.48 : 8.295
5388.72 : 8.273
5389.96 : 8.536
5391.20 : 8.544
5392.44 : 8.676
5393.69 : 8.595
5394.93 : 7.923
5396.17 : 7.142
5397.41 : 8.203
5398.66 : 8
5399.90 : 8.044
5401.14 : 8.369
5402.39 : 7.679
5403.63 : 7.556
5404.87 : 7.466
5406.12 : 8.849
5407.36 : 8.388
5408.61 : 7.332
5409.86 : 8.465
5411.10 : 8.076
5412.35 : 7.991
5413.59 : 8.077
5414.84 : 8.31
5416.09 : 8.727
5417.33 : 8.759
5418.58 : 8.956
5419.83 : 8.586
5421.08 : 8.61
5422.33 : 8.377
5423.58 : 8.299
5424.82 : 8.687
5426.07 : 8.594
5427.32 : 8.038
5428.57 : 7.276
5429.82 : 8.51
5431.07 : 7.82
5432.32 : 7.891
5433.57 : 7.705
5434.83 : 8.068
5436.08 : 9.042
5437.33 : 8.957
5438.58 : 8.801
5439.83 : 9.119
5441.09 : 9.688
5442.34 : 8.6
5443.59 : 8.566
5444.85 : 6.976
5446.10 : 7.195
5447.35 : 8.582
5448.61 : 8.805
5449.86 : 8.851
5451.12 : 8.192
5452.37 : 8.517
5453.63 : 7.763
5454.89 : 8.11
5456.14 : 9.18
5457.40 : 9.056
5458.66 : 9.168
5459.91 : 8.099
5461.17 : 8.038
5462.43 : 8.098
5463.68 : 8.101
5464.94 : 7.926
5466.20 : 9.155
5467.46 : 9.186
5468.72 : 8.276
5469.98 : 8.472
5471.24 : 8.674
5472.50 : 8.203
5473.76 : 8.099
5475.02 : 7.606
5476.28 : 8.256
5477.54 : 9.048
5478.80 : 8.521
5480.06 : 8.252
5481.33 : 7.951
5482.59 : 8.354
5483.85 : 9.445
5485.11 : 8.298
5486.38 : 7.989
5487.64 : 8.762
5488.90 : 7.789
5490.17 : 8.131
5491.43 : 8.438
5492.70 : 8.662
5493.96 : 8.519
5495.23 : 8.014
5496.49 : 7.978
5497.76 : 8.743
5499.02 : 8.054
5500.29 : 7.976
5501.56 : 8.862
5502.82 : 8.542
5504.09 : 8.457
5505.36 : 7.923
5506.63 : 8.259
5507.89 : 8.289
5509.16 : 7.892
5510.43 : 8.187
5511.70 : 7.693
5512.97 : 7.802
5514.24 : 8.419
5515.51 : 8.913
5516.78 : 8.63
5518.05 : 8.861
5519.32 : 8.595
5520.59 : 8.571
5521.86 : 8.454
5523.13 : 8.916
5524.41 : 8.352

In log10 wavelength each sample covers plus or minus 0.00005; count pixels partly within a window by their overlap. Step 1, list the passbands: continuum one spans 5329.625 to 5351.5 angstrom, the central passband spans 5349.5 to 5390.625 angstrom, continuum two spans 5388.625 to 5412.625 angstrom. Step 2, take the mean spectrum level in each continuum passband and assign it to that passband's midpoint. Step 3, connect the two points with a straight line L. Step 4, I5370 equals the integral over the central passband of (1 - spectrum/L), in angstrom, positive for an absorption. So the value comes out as -1.4 angstrom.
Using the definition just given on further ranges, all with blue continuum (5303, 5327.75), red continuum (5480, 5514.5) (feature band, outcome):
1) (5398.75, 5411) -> 0.5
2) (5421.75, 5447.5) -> 0.0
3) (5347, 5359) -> -0.6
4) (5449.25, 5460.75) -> -0.3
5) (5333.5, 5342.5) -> 0.1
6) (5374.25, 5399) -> -0.1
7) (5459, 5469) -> -0.1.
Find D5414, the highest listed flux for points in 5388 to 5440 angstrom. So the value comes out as 9.119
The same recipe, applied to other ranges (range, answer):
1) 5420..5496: 9.688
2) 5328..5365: 9.51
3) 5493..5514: 8.862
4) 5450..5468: 9.186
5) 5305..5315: 9.204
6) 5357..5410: 9.16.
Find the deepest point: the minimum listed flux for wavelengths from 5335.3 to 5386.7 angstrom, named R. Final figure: 6.898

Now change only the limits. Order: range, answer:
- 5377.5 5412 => 7.142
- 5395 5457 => 6.976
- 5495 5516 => 7.693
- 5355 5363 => 8.204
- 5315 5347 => 6.675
